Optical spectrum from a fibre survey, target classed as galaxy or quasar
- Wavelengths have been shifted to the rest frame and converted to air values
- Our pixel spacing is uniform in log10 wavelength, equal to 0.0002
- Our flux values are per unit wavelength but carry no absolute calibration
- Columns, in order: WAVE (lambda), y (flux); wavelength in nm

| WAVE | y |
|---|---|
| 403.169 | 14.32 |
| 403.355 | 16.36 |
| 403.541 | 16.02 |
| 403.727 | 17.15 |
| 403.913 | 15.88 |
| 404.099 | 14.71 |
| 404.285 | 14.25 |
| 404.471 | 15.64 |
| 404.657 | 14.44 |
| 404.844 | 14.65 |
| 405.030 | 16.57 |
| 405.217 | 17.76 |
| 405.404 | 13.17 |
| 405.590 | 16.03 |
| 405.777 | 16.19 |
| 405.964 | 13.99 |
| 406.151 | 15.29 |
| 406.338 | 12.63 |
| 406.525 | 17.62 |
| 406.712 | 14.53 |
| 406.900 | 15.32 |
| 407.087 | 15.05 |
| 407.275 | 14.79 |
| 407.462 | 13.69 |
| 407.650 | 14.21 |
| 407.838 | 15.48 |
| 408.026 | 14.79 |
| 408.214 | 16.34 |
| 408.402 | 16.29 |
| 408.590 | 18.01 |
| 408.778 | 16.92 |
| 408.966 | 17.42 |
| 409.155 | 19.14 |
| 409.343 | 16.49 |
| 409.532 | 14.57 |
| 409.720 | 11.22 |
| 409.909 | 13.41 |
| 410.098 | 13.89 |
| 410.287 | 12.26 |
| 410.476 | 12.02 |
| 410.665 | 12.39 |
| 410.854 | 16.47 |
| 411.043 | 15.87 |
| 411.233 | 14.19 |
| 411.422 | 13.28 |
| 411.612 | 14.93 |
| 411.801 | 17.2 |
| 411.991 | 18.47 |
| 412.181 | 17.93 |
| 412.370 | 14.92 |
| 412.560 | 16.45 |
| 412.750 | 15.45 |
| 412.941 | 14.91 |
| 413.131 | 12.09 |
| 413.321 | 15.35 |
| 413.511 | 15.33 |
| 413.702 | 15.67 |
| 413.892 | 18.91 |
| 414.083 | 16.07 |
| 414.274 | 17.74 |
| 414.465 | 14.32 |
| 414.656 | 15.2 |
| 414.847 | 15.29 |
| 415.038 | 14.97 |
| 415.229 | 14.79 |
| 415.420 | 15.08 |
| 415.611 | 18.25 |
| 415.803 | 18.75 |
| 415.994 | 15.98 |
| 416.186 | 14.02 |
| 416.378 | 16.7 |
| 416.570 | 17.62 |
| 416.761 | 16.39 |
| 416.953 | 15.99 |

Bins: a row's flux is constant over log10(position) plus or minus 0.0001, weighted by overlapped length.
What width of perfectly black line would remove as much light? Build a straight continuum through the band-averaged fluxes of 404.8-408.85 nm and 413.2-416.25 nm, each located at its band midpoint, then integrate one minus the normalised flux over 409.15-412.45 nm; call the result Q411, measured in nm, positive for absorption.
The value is 0.187 nm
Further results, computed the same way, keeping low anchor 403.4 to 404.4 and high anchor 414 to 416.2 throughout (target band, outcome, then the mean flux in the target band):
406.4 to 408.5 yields 0.06 nm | 15.2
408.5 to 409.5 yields -0.10 nm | 17.4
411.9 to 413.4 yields 0.02 nm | 15.7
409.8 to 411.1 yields 0.18 nm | 13.7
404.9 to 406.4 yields 0.04 nm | 15.2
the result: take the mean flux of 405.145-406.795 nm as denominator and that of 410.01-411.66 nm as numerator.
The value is 0.9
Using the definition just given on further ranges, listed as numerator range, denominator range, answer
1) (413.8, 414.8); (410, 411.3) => 1.18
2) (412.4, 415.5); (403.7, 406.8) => 1.01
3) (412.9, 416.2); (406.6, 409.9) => 1.02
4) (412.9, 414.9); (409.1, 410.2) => 1.06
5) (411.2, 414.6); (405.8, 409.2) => 1.01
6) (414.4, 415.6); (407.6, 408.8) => 0.95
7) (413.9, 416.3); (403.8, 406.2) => 1.05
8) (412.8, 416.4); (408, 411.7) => 1.05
